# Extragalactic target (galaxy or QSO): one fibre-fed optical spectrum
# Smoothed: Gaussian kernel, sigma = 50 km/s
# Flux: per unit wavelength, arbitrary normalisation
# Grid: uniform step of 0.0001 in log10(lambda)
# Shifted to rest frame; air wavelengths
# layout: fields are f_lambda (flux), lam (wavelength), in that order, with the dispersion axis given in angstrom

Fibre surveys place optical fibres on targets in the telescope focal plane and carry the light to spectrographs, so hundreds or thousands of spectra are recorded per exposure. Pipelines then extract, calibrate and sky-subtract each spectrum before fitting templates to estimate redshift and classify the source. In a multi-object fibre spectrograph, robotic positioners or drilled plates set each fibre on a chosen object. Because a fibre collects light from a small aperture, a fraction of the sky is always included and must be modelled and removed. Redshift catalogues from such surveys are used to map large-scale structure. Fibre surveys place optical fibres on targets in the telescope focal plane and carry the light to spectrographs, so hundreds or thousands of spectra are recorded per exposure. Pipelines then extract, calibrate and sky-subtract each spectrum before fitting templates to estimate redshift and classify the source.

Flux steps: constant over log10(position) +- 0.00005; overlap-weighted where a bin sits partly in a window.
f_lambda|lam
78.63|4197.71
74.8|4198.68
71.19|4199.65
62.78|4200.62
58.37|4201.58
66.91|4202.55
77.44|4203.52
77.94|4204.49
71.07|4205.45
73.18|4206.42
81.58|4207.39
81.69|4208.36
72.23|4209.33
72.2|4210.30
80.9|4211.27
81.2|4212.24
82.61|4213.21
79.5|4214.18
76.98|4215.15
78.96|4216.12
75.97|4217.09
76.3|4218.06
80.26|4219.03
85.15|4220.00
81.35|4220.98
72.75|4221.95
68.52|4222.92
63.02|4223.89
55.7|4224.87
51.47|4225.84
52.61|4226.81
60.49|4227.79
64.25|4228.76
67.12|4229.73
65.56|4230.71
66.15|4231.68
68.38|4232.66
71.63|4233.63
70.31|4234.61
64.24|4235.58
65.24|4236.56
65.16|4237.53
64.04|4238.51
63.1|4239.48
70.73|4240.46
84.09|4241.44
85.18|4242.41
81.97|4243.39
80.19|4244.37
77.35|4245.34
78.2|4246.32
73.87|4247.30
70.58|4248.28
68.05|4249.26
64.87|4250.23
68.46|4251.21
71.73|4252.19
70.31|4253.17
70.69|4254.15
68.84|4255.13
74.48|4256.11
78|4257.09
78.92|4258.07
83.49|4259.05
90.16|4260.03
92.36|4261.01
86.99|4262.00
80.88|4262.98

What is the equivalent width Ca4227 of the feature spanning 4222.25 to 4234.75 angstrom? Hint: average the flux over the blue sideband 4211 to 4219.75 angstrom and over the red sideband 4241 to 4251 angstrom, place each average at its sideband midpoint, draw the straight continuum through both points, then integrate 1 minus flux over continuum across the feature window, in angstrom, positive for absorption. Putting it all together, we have 2.3 angstrom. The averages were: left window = 79.4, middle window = 63.4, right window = 76.2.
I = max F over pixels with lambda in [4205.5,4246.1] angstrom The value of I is 85.18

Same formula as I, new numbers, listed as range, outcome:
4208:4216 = 82.61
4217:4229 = 85.15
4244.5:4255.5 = 78.2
